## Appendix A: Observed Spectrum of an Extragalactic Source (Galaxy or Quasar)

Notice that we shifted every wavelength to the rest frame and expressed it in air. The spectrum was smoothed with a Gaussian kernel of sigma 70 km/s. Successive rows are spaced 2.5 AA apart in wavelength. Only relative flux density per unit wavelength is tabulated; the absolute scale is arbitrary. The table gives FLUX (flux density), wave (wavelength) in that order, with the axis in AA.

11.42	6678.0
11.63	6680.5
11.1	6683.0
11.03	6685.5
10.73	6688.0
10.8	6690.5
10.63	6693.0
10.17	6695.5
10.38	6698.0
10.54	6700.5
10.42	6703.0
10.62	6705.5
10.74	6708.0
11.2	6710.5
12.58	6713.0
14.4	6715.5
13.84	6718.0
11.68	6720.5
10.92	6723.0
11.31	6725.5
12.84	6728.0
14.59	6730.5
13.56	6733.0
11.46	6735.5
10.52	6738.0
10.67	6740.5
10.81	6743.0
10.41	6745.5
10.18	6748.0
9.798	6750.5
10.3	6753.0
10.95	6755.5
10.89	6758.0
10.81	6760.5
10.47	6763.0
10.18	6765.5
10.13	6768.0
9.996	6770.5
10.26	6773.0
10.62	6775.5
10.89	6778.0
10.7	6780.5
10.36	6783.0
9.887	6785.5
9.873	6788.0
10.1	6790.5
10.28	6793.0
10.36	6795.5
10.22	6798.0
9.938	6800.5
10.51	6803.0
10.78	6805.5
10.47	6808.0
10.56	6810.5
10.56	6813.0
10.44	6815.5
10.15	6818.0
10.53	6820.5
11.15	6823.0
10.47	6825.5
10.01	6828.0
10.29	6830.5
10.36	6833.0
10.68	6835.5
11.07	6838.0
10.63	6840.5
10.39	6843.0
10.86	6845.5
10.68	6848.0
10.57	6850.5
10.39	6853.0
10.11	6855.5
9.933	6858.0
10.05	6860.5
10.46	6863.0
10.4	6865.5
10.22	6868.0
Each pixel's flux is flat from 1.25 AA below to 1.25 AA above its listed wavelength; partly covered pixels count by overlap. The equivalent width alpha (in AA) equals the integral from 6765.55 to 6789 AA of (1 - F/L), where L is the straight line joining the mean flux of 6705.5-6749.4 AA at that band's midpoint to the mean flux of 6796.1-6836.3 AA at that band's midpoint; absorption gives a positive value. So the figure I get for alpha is 1.6 AA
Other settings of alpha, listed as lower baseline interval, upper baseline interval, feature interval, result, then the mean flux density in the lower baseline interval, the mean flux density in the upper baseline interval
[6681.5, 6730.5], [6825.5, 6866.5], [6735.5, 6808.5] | 3.7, 11.4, 10.4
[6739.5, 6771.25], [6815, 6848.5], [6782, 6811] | 0.6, 10.4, 10.6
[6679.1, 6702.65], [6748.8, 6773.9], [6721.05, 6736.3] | -2.7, 10.8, 10.4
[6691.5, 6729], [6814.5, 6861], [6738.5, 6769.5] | 1.8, 11.5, 10.5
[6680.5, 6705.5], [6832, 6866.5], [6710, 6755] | -4.6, 10.7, 10.5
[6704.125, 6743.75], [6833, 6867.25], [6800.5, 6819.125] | 0.8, 12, 10.5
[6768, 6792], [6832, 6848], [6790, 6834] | 0.4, 10.3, 10.7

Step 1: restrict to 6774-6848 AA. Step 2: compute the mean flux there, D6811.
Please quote 10.5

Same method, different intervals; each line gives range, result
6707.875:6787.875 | 11.2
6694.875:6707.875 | 10.5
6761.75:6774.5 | 10.2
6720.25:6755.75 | 11.3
